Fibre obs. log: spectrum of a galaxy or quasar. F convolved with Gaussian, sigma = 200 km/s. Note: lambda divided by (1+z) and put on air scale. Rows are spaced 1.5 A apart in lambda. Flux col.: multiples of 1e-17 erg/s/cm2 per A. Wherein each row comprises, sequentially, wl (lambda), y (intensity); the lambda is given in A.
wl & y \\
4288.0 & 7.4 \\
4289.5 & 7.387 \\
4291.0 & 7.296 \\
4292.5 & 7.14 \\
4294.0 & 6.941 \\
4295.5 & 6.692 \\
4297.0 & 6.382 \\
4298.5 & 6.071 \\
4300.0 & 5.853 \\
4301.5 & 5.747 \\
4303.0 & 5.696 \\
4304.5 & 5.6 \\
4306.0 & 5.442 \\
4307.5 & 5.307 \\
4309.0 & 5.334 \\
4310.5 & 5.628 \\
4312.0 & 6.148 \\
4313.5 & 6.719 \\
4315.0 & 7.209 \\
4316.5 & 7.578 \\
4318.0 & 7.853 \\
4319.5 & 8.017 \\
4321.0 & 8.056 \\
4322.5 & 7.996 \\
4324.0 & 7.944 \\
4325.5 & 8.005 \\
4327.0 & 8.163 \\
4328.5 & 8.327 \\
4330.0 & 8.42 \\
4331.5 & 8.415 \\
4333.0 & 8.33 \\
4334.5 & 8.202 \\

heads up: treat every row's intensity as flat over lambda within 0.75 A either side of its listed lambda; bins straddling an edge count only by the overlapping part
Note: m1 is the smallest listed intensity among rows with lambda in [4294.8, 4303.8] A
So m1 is 5.696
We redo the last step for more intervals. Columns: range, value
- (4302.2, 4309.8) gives 5.307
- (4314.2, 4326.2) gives 7.209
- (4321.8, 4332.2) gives 7.944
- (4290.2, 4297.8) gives 6.382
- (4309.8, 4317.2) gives 5.628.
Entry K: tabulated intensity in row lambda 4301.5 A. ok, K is 5.747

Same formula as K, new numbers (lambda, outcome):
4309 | 5.334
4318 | 7.853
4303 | 5.696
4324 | 7.944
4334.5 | 8.202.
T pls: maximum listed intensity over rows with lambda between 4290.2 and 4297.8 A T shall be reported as 7.296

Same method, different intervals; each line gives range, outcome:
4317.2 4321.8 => 8.056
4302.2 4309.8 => 5.696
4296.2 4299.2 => 6.382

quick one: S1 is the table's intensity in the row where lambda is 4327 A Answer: 8.163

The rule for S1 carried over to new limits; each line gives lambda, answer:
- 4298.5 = 6.071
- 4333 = 8.33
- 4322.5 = 7.996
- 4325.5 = 8.005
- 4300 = 5.853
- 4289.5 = 7.387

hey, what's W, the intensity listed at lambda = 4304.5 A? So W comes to 5.6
